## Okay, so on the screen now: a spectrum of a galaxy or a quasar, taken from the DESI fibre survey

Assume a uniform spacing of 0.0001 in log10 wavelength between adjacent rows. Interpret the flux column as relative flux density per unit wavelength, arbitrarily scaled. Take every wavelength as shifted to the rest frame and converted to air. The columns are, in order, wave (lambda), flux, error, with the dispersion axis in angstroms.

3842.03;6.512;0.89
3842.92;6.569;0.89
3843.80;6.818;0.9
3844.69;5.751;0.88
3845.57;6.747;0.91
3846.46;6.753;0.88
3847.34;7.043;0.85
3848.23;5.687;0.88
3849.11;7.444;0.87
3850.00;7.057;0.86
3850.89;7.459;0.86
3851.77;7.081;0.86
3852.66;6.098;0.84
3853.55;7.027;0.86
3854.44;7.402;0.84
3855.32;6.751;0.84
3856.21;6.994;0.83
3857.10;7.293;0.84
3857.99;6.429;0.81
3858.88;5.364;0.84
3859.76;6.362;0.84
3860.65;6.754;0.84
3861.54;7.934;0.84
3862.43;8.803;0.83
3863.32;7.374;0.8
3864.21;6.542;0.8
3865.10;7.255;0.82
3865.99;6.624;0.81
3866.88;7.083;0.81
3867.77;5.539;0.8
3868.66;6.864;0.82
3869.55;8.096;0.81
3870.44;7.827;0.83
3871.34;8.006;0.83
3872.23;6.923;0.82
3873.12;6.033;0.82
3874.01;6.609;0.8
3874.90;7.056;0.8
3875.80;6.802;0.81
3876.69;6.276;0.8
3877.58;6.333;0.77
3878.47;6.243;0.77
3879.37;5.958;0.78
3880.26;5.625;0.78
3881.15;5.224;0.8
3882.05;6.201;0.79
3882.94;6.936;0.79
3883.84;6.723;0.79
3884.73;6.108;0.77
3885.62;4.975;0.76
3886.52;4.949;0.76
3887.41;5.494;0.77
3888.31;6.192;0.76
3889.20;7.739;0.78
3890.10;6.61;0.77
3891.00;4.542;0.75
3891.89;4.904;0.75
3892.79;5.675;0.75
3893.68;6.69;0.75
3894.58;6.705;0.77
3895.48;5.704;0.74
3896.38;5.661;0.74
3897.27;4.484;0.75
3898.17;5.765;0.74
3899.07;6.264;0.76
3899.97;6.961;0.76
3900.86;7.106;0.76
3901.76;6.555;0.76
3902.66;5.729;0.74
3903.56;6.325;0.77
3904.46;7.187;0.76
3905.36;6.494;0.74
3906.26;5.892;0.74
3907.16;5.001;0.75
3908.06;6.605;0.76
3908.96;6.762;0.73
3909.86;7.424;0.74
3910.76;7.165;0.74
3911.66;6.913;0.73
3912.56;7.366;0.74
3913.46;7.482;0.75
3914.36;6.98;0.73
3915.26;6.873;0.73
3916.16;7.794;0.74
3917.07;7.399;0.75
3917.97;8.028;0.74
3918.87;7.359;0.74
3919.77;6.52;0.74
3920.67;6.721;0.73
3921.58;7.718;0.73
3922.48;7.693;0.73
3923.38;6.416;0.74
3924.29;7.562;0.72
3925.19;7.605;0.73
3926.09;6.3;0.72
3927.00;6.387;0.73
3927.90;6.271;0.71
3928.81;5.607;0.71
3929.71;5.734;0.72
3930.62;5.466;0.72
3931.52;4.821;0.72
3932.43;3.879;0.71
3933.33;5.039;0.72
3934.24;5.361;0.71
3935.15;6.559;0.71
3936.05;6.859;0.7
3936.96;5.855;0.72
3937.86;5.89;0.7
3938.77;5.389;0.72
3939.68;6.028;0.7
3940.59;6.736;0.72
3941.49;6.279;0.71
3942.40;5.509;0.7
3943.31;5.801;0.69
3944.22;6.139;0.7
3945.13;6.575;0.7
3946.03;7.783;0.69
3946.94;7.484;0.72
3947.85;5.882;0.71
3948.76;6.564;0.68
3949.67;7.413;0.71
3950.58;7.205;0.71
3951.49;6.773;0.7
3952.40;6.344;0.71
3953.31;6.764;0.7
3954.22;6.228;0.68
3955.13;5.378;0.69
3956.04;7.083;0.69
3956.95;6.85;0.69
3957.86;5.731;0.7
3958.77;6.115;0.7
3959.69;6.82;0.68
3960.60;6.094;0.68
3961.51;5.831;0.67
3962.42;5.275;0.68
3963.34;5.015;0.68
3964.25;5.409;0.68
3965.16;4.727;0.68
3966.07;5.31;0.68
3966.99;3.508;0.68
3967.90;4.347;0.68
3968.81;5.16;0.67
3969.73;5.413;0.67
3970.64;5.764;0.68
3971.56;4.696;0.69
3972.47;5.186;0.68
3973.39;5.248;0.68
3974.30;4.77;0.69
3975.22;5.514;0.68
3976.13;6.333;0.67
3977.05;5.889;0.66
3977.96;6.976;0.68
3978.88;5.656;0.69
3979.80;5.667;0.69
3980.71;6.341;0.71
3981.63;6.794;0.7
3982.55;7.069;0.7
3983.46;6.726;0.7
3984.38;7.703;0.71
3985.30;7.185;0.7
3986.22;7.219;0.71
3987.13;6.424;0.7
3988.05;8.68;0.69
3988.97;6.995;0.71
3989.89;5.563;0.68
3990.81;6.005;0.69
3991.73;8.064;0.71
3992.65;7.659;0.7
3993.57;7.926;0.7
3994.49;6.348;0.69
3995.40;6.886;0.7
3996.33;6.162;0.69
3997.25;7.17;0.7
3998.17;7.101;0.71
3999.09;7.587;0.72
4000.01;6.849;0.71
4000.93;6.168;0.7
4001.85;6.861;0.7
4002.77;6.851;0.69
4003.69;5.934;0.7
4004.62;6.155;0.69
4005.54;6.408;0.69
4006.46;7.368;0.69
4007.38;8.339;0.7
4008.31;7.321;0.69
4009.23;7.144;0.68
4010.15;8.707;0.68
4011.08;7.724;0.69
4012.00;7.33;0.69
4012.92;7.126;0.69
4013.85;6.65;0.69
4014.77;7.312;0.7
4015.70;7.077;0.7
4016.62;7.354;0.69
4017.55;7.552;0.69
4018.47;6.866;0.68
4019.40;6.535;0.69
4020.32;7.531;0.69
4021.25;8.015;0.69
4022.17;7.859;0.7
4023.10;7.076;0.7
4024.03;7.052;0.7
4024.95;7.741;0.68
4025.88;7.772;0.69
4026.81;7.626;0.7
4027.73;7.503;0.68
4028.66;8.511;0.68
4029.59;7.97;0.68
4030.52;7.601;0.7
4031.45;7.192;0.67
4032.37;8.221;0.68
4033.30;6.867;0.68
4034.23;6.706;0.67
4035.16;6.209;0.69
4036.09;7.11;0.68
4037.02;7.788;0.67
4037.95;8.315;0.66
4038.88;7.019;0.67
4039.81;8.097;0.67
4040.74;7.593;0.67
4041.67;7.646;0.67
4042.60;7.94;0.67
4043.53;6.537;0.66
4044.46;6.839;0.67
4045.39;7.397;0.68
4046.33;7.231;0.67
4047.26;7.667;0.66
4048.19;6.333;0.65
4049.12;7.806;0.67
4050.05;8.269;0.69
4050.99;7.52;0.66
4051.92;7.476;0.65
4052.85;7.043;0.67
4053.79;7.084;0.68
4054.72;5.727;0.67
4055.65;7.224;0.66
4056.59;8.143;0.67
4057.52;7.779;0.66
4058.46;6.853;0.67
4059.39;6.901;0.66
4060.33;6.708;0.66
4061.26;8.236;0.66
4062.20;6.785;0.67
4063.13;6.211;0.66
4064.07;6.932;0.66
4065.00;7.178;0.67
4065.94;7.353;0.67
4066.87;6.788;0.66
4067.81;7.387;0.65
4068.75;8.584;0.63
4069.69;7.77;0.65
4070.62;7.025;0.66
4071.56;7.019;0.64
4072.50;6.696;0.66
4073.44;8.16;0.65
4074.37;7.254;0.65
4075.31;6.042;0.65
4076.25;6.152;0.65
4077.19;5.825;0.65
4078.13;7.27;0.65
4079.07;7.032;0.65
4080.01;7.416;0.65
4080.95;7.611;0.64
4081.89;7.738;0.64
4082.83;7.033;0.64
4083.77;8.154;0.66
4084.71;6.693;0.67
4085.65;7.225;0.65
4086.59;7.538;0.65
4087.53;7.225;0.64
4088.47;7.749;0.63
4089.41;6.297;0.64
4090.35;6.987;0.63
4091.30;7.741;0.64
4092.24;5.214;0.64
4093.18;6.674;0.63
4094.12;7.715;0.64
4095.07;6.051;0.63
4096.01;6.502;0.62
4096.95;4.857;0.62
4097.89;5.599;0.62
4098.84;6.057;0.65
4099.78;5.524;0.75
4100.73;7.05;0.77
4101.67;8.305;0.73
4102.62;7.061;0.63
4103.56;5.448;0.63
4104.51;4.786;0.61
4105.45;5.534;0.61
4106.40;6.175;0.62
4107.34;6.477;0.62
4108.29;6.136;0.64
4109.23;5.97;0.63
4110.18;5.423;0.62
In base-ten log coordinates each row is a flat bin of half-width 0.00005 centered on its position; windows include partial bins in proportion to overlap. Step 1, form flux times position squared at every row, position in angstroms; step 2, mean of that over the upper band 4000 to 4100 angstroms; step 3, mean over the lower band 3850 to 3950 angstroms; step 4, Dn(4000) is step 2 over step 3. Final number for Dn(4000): 1.19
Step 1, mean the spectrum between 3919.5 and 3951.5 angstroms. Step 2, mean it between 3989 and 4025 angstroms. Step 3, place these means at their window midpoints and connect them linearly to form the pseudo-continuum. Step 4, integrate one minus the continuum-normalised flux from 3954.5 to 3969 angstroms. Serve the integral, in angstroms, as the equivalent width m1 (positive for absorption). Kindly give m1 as 2.3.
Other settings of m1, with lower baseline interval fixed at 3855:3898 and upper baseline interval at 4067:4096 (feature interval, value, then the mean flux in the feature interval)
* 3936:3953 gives 0.5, 6.44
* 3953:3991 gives 4.3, 5.98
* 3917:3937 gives 0.6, 6.39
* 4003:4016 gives -0.6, 7.18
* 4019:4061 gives -2.6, 7.38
